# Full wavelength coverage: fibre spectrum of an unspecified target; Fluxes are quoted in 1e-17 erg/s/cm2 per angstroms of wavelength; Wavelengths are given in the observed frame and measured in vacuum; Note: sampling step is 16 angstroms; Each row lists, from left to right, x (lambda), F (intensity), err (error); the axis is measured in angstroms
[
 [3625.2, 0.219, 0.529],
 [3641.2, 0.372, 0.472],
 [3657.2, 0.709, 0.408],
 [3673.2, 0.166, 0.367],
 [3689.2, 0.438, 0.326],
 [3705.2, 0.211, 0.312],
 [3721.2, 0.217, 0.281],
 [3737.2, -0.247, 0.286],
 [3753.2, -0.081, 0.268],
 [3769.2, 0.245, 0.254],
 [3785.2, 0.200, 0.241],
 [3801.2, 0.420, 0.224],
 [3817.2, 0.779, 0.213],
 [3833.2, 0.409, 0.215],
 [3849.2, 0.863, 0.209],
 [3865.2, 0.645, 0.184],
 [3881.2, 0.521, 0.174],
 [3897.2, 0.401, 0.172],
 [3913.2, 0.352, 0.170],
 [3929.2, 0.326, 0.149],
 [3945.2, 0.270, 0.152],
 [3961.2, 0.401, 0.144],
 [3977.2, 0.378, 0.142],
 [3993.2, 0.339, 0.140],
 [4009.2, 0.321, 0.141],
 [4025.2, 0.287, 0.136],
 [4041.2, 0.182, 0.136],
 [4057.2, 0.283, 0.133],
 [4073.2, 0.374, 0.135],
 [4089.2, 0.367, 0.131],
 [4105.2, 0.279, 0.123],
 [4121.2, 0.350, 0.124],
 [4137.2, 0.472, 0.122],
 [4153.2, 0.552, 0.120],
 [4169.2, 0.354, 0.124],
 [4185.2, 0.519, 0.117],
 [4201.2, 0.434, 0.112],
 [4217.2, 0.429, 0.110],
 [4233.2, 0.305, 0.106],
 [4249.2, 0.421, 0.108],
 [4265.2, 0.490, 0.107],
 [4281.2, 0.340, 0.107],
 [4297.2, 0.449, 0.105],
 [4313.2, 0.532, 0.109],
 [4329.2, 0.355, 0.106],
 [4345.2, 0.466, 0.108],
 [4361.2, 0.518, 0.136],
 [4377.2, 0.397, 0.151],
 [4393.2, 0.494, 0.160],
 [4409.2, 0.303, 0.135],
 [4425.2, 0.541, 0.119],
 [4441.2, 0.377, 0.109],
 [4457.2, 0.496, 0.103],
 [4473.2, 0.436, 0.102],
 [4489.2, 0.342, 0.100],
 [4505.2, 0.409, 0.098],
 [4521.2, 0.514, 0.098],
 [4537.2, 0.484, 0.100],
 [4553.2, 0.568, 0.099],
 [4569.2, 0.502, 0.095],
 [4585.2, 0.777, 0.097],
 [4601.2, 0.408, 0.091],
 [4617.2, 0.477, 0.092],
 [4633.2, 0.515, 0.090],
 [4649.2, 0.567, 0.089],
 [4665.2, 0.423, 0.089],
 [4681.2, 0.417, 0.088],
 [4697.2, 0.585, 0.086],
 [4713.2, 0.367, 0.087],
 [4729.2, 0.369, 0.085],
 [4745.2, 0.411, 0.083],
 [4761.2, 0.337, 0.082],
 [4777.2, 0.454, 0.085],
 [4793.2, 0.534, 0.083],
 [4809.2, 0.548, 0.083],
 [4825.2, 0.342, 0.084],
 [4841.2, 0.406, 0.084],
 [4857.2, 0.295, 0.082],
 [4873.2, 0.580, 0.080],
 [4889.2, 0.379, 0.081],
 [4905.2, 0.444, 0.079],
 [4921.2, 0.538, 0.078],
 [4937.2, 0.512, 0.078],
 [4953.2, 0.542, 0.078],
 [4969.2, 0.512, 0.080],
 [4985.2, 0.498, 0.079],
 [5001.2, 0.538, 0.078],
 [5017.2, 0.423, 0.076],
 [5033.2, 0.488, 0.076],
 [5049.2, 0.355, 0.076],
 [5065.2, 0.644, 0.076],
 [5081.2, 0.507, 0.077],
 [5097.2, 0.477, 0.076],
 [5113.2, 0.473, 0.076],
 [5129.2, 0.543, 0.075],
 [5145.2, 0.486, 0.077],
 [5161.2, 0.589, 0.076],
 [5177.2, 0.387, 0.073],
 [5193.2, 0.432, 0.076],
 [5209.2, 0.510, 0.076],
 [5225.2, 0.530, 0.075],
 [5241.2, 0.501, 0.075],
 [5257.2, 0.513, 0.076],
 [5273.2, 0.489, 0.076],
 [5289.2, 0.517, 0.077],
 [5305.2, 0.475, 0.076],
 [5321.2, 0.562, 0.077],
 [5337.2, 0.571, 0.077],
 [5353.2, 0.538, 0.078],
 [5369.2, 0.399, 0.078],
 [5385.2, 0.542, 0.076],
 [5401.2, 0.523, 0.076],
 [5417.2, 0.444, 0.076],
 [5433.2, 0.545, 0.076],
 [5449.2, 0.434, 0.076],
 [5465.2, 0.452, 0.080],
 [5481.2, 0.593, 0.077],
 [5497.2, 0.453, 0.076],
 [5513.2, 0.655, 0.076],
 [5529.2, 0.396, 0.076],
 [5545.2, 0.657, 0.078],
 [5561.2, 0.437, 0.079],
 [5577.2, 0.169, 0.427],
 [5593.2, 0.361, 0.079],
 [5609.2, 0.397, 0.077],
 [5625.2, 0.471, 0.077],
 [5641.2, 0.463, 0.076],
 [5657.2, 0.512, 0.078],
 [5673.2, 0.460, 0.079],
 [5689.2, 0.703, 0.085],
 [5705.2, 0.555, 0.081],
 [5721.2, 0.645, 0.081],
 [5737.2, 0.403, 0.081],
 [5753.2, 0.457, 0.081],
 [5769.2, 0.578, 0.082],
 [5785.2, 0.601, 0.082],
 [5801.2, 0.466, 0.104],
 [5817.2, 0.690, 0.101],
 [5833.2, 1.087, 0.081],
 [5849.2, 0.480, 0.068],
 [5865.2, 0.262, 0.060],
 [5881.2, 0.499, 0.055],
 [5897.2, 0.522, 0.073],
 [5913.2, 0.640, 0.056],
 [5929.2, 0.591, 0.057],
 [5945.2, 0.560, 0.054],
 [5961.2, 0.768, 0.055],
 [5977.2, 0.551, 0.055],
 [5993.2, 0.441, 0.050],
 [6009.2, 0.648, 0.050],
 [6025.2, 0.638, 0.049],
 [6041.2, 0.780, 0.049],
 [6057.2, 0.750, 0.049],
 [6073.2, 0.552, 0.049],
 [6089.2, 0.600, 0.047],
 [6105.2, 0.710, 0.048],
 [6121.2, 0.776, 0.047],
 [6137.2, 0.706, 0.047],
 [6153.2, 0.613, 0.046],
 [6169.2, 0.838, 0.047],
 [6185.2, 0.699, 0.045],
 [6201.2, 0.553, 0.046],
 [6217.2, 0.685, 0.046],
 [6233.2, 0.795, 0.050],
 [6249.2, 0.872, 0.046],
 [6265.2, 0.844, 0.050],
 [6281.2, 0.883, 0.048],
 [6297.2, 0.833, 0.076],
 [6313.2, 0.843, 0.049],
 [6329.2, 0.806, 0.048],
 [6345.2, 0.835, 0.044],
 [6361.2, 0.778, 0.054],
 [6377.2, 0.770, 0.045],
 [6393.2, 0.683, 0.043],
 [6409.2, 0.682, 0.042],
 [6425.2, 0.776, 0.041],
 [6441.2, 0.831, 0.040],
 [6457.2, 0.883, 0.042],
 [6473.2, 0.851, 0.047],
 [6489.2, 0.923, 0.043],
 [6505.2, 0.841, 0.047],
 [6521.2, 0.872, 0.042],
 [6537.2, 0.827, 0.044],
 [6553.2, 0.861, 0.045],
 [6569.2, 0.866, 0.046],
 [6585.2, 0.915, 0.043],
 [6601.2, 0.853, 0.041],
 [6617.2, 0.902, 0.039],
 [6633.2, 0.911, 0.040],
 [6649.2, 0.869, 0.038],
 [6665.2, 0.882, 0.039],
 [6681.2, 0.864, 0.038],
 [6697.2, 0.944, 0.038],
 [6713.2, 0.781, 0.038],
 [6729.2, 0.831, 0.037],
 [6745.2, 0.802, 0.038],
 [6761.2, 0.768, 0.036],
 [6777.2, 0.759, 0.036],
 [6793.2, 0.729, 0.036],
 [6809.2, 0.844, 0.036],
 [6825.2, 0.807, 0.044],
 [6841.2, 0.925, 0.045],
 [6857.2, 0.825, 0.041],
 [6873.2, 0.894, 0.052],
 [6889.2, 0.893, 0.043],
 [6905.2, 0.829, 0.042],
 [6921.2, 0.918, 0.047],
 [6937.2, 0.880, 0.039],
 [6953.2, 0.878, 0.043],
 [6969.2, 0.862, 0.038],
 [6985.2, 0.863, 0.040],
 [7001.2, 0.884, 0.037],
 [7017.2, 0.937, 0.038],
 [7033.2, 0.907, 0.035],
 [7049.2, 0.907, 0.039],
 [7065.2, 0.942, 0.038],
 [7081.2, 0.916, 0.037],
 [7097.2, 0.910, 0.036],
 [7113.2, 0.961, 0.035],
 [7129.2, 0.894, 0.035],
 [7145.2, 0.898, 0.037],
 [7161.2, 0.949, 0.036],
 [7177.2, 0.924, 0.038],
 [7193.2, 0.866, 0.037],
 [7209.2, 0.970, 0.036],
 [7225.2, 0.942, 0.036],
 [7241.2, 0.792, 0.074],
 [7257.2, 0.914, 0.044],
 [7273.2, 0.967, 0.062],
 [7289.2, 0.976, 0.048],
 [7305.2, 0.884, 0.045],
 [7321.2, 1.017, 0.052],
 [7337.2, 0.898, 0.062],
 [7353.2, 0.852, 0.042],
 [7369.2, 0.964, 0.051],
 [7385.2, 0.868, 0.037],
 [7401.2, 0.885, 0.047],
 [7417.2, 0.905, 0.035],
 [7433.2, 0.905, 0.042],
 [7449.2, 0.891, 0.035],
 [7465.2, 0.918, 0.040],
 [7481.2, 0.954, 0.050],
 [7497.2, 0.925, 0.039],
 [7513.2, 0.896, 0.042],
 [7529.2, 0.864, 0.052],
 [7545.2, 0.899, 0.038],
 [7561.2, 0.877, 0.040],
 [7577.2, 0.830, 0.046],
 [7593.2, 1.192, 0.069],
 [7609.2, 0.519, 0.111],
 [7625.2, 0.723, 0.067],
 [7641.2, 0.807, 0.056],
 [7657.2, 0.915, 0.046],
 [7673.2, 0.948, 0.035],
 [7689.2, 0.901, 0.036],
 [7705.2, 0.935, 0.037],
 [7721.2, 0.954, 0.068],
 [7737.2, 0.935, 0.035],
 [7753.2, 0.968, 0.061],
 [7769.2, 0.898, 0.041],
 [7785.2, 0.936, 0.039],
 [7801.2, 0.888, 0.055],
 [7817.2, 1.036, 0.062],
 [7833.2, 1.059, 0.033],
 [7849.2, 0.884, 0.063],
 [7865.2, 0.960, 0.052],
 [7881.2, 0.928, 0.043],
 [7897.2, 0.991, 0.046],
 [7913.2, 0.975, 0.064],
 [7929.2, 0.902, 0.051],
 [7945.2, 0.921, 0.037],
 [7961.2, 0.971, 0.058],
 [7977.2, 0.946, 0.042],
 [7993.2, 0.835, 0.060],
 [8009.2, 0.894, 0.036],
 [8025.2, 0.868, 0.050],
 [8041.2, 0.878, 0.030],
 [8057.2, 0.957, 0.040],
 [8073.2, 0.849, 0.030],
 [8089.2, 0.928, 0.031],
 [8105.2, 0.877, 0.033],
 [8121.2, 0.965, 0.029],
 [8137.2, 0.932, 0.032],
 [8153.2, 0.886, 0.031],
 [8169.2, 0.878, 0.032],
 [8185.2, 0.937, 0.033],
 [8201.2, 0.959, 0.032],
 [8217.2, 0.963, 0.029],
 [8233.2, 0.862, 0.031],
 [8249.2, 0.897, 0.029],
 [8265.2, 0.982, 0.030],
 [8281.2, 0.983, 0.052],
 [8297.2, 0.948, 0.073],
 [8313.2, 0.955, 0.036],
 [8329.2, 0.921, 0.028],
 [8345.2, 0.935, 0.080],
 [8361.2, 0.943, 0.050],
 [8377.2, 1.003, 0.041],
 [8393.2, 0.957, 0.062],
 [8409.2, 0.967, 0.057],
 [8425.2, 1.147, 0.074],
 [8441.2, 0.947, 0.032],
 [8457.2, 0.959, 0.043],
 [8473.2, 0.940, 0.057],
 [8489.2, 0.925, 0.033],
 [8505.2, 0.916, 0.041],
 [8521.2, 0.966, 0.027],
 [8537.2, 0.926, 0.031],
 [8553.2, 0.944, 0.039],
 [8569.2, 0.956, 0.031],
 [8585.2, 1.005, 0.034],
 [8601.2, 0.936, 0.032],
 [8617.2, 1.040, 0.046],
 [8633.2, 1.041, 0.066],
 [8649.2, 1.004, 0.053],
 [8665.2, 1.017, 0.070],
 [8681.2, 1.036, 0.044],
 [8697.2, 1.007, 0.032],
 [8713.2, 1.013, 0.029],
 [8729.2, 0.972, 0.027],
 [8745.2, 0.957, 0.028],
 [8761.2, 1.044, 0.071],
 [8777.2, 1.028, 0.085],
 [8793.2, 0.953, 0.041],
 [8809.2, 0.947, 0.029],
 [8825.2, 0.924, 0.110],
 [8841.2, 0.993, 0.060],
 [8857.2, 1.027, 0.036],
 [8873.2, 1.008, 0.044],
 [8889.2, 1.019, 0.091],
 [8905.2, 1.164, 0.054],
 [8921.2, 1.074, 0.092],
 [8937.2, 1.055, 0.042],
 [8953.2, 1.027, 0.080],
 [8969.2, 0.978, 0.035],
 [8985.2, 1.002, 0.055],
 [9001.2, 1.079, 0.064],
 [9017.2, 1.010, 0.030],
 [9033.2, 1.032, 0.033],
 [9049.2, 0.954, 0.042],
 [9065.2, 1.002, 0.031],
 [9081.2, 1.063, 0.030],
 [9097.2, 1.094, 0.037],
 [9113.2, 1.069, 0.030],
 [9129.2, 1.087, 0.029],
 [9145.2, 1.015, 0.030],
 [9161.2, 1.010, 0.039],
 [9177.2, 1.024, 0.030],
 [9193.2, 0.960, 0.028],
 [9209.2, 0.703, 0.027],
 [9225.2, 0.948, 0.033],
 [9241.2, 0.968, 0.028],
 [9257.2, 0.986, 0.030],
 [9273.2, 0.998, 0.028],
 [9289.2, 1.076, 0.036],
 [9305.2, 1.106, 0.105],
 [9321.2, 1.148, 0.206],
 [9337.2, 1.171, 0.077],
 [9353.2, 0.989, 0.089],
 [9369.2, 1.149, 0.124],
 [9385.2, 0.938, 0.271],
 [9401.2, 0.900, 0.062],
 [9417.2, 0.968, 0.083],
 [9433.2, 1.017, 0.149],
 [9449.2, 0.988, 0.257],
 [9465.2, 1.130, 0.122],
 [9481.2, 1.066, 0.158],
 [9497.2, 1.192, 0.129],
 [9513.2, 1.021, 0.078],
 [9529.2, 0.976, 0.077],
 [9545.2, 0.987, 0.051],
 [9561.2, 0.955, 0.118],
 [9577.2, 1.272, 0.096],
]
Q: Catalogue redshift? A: 0.56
